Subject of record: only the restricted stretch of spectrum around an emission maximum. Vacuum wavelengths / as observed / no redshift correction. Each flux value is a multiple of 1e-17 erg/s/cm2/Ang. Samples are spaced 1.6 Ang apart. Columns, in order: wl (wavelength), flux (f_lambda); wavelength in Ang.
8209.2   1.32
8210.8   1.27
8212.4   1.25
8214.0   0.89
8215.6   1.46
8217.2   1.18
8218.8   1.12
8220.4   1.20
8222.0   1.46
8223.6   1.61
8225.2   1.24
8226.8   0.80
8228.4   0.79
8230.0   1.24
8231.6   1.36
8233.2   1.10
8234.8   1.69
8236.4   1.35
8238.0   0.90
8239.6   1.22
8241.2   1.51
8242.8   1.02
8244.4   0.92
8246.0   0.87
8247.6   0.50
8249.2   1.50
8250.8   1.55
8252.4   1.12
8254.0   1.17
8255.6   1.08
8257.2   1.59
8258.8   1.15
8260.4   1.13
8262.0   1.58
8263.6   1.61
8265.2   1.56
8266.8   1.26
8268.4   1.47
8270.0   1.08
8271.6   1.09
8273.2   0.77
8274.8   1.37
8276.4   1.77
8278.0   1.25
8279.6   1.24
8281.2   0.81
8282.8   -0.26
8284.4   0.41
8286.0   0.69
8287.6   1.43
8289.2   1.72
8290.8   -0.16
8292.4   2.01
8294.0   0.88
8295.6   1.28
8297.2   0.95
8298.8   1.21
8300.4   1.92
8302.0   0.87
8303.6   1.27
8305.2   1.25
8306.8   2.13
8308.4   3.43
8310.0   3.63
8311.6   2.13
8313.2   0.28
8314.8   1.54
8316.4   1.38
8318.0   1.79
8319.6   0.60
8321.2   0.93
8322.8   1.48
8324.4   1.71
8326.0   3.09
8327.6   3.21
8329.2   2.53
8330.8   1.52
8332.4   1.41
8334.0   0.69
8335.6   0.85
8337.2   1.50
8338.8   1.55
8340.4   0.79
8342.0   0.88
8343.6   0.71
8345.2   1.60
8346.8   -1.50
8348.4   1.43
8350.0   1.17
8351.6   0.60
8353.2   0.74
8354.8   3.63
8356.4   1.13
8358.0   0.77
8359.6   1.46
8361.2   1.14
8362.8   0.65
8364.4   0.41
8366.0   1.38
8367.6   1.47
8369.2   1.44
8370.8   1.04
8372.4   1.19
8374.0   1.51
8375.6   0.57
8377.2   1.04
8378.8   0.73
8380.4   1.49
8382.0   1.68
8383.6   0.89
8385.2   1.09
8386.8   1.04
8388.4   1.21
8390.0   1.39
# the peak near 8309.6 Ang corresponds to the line [S II] 6716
